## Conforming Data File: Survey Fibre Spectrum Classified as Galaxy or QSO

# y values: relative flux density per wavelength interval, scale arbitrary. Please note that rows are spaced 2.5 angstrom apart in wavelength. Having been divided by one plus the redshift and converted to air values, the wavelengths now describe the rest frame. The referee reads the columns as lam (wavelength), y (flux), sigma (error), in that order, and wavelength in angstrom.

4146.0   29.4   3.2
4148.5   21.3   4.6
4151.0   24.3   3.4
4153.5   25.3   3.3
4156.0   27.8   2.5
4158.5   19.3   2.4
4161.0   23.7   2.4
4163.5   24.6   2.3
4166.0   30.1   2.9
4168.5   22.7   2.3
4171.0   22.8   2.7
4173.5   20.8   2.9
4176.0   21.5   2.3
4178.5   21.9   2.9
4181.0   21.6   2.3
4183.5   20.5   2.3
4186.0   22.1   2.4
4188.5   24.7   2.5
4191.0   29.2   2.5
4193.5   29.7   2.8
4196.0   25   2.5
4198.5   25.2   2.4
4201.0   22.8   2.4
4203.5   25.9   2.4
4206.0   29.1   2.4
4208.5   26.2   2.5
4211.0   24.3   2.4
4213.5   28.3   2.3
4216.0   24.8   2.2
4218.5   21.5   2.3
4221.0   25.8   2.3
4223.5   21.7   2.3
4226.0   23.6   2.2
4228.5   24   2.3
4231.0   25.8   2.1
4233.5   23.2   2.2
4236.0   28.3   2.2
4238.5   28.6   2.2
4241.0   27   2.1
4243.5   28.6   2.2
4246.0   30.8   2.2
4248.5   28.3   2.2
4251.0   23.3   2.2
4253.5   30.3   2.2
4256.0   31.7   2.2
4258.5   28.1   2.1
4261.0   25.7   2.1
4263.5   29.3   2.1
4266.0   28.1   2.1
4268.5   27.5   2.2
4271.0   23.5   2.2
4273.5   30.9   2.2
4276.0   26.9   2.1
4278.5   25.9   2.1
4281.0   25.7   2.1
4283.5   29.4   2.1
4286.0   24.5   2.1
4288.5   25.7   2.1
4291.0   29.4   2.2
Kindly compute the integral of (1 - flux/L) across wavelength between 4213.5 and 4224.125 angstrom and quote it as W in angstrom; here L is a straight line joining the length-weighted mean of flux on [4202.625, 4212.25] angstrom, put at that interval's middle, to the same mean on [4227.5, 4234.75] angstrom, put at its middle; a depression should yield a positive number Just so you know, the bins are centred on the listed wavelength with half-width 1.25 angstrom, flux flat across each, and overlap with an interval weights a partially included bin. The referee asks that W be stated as 0.5 angstrom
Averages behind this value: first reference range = 26.4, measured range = 24.1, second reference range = 24.3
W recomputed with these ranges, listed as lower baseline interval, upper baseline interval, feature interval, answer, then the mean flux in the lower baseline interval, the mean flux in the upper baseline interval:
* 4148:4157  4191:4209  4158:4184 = 2.7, 24.9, 26.5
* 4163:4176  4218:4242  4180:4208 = -0.9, 23.9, 25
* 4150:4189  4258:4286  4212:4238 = 0.6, 23.3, 27.2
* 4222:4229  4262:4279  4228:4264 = -3.6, 23.1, 27.5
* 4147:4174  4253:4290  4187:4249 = -0.6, 24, 27.5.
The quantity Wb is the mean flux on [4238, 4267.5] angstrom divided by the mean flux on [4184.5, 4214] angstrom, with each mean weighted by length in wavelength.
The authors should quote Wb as 1.1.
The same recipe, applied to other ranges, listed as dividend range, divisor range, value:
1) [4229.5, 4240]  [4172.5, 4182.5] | 1.23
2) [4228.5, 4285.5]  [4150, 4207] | 1.13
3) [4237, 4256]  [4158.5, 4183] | 1.23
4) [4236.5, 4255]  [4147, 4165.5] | 1.17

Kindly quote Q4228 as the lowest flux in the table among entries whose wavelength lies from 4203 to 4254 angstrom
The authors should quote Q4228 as 21.5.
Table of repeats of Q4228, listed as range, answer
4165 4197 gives 20.5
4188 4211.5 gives 22.8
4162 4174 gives 20.8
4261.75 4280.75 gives 23.5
